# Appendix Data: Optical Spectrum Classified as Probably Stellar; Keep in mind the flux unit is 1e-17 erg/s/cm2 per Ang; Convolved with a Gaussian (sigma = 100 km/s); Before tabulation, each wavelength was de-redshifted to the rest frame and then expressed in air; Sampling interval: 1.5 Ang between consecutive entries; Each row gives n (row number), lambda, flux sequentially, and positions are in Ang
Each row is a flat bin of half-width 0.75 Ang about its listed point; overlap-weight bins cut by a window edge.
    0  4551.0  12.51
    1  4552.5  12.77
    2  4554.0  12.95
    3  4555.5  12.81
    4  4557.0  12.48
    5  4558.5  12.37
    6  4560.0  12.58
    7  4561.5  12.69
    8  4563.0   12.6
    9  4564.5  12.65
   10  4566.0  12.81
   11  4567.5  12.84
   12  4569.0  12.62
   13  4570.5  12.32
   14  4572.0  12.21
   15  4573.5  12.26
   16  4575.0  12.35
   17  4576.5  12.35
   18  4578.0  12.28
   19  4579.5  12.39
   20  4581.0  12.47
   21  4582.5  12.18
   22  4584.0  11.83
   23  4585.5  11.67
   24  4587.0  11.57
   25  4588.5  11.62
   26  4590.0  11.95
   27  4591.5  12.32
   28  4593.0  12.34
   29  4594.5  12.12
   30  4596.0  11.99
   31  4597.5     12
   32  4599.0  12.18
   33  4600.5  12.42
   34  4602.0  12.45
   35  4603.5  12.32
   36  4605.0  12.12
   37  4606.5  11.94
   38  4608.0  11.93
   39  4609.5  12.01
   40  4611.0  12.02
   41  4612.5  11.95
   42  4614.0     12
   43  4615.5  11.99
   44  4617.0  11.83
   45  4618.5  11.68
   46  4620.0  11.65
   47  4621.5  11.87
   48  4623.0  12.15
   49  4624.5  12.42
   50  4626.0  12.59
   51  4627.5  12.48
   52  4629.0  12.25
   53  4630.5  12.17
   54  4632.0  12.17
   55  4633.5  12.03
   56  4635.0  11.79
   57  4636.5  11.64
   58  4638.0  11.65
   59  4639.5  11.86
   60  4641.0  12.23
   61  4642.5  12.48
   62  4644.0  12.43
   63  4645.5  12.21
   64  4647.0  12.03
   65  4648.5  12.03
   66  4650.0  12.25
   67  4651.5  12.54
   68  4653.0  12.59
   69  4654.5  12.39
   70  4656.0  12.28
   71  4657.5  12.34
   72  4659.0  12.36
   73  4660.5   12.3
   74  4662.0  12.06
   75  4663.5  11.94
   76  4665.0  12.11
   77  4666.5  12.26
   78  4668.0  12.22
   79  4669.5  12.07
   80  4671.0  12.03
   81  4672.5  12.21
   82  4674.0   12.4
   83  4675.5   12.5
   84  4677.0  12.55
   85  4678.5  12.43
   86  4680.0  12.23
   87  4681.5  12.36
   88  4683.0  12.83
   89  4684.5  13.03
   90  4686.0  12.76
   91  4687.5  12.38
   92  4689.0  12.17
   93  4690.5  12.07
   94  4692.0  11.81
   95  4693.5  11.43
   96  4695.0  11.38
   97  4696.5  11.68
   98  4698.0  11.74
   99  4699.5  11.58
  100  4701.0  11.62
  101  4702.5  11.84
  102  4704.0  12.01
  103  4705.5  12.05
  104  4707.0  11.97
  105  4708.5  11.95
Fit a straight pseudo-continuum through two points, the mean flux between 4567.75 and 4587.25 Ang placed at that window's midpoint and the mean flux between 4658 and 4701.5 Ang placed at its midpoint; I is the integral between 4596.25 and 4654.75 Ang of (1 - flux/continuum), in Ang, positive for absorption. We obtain 0.4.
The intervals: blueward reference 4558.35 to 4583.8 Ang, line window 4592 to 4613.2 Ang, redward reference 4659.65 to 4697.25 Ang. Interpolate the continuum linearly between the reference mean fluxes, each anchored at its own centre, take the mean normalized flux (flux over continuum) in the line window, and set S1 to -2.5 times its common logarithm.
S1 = 0.022 mag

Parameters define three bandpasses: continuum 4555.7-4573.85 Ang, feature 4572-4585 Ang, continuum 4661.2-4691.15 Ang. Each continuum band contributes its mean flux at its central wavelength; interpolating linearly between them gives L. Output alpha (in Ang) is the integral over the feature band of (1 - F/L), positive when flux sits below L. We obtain 0.3 Ang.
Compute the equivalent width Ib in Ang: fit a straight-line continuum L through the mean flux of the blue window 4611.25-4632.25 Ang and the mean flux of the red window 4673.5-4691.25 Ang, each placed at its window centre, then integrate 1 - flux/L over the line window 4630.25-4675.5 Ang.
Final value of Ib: 0.4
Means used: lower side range 12.1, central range 12.2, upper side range 12.5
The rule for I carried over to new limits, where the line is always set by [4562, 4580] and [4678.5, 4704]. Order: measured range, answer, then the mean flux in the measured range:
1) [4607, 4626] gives 0.5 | 12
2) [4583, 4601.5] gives 0.6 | 12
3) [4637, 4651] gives 0.1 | 12.1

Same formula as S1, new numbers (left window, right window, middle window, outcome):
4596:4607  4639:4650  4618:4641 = 0.01 mag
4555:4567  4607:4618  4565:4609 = 0.01 mag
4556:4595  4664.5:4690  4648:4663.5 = 0.01 mag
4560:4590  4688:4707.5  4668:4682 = -0.04 mag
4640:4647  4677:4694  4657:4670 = 0.01 mag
